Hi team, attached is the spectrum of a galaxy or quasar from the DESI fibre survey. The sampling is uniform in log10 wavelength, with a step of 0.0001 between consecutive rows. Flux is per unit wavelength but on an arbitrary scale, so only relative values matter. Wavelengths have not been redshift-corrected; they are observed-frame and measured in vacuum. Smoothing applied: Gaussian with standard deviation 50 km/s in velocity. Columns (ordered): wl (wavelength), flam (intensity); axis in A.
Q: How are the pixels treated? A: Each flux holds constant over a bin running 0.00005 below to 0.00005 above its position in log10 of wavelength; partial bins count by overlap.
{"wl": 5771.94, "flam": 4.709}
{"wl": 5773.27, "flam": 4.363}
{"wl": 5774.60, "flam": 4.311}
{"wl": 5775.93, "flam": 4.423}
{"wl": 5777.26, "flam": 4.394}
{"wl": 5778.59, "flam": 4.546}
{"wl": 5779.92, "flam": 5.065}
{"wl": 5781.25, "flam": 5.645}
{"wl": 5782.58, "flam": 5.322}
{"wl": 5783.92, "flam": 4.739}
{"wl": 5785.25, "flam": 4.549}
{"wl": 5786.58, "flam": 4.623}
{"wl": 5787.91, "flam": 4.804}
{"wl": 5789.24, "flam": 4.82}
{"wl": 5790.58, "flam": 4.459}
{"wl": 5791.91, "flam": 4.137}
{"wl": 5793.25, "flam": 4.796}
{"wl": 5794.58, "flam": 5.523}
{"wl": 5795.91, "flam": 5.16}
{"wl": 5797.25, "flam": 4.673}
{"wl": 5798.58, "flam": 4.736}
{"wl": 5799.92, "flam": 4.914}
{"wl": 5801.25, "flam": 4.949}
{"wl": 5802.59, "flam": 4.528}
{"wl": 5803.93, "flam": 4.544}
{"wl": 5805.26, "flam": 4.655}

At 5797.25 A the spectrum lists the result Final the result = 4.673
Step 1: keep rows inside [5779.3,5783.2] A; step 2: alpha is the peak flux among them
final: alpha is 5.645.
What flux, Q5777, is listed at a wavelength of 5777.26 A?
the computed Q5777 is 4.394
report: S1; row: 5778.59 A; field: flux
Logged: 4.546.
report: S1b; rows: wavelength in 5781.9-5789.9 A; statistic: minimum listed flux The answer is 4.549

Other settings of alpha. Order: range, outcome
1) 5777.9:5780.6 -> 5.065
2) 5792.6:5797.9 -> 5.523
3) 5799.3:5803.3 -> 4.949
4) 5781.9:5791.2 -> 5.322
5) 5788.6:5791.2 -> 4.82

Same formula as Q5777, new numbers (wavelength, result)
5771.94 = 4.709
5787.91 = 4.804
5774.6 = 4.311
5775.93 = 4.423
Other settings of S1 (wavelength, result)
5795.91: 5.16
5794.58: 5.523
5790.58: 4.459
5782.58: 5.322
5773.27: 4.363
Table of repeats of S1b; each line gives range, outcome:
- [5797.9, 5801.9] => 4.736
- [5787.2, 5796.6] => 4.137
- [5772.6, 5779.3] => 4.311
